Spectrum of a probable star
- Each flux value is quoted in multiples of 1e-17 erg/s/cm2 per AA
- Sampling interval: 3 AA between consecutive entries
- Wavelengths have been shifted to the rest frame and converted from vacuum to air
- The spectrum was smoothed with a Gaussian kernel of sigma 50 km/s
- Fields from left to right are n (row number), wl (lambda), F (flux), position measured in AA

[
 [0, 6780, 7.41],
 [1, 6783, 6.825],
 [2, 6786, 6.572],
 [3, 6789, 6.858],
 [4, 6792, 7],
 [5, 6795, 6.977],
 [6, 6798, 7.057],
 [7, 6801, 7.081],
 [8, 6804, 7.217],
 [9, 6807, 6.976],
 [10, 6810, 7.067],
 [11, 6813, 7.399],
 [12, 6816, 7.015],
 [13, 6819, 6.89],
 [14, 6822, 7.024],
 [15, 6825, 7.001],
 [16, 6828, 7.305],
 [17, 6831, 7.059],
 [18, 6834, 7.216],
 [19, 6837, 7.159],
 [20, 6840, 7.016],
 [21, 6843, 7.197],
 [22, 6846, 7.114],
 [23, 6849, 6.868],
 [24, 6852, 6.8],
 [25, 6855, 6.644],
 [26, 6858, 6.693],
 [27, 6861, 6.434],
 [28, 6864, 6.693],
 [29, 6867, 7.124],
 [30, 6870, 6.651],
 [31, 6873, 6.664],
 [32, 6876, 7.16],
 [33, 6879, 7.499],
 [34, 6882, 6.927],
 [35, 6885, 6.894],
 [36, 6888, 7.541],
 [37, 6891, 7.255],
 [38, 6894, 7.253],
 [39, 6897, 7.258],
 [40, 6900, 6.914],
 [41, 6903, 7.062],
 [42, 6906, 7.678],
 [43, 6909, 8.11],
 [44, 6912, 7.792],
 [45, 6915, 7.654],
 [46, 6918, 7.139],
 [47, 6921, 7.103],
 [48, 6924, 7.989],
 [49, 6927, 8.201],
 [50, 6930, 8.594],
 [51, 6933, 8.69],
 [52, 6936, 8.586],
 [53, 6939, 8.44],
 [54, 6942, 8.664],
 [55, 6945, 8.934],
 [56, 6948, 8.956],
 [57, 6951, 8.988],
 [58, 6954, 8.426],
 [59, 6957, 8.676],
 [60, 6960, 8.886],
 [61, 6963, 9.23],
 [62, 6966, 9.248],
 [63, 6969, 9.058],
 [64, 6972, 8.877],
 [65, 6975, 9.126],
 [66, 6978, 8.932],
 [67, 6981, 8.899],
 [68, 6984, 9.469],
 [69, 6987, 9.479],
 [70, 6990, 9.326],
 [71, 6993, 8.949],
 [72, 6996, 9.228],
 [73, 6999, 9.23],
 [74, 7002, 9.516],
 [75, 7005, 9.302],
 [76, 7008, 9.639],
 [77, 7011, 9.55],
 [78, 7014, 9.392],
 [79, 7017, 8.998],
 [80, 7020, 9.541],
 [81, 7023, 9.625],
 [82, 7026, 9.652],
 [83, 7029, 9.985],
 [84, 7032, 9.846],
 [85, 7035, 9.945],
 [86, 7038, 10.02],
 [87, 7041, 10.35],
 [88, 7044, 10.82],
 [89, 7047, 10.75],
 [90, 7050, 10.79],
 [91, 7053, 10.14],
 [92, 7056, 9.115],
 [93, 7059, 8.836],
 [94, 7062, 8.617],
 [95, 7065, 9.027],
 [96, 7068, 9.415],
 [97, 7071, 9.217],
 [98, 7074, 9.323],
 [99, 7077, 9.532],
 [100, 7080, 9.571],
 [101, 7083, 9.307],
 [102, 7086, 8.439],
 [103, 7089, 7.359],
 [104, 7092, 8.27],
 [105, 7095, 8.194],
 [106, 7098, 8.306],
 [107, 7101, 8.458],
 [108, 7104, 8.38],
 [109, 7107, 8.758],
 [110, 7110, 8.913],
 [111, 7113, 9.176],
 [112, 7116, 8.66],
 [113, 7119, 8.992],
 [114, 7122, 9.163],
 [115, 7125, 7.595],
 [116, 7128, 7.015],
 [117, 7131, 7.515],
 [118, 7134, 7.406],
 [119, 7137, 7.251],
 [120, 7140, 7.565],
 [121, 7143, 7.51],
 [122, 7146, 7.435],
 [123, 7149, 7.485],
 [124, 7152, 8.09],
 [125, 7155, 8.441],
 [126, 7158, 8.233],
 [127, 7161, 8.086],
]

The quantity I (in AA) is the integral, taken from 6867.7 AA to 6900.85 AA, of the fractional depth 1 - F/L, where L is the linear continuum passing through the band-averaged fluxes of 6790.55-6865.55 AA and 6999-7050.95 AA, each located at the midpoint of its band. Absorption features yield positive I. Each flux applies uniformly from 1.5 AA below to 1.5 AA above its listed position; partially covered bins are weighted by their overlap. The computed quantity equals 3.0 AA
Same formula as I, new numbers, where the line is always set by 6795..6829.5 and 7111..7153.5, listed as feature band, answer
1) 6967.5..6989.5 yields -4.69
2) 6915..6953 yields -4.72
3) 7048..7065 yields -3.88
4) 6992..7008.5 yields -3.74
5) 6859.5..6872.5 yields 0.92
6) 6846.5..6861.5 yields 0.97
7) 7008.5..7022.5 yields -3.28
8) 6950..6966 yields -3.00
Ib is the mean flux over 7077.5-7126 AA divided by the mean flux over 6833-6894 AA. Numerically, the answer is 1.24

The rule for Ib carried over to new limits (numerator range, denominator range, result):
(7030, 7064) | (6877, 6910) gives 1.36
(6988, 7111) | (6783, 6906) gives 1.33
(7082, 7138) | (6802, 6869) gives 1.18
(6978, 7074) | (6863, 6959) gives 1.23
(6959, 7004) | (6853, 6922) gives 1.29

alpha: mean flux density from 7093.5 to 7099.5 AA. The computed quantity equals 8.25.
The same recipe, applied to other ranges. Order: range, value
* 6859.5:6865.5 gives 6.56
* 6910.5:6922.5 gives 7.42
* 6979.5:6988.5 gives 9.28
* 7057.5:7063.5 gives 8.73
